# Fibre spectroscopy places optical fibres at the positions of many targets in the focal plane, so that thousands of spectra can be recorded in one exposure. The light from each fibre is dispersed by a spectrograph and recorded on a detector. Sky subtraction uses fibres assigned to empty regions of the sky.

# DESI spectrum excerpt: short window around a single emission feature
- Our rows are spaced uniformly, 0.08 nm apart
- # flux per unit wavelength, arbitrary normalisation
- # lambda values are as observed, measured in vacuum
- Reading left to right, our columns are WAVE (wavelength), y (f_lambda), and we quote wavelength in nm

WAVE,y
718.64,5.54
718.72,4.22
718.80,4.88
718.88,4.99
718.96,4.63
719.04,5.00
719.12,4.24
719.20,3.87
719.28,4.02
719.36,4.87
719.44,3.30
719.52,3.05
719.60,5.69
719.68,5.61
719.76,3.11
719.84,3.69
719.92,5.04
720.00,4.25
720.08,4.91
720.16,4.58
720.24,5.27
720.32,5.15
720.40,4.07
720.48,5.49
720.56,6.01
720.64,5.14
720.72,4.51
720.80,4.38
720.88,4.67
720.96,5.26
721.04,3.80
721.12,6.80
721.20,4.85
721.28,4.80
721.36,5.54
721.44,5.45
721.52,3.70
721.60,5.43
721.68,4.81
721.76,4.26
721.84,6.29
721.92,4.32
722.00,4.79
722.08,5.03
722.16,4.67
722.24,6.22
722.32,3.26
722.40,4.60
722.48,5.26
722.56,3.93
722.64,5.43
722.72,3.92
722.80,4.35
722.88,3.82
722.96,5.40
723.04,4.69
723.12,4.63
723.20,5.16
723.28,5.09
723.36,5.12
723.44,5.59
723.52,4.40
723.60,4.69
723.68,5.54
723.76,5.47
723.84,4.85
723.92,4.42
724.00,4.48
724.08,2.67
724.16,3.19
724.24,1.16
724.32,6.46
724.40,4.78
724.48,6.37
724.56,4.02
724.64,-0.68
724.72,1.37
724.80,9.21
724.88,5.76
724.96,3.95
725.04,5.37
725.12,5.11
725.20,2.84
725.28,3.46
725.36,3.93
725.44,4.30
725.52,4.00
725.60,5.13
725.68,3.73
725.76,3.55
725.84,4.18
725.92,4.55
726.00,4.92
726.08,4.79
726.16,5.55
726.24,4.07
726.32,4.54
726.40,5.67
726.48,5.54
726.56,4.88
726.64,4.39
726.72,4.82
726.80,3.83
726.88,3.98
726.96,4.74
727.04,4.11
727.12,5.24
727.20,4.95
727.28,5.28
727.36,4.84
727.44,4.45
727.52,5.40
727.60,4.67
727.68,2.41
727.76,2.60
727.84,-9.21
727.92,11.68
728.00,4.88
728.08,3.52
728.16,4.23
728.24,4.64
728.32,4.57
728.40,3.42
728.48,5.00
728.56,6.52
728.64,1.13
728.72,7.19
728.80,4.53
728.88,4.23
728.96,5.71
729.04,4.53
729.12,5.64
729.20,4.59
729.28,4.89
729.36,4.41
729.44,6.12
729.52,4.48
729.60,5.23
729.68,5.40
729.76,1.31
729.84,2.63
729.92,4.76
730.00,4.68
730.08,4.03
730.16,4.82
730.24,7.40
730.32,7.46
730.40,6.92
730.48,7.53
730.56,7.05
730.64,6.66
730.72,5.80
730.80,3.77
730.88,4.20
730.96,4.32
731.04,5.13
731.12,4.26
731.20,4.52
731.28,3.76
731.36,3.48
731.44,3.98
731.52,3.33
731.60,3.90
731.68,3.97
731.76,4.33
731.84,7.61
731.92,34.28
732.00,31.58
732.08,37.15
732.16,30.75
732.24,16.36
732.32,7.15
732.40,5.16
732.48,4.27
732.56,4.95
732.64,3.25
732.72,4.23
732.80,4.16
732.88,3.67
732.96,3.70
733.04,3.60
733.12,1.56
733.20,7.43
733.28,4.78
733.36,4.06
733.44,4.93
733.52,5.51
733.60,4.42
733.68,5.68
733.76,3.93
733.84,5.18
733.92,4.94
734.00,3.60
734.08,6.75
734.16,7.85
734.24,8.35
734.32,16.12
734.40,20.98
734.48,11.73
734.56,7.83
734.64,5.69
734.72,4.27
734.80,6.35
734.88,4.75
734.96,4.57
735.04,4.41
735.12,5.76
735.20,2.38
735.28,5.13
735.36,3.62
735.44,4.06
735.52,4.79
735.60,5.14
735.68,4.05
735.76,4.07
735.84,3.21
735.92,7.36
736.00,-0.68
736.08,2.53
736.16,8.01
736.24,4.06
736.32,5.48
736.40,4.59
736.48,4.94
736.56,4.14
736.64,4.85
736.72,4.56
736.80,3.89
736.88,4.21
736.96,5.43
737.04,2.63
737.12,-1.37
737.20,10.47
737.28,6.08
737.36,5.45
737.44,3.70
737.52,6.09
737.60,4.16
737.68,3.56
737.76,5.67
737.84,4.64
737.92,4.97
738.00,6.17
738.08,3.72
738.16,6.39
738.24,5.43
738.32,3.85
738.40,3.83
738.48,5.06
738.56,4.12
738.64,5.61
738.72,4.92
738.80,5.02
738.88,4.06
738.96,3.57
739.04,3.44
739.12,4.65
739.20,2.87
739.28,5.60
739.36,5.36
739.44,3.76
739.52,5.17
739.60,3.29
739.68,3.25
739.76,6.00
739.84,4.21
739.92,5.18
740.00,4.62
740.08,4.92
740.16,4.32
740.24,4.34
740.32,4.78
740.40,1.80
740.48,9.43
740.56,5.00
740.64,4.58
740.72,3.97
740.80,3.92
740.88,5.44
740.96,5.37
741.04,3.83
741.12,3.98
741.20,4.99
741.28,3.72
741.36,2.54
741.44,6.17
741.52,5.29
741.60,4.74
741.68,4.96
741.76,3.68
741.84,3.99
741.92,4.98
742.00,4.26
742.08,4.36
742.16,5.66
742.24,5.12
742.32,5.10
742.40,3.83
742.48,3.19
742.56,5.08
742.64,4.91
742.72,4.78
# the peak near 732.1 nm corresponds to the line H-alpha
